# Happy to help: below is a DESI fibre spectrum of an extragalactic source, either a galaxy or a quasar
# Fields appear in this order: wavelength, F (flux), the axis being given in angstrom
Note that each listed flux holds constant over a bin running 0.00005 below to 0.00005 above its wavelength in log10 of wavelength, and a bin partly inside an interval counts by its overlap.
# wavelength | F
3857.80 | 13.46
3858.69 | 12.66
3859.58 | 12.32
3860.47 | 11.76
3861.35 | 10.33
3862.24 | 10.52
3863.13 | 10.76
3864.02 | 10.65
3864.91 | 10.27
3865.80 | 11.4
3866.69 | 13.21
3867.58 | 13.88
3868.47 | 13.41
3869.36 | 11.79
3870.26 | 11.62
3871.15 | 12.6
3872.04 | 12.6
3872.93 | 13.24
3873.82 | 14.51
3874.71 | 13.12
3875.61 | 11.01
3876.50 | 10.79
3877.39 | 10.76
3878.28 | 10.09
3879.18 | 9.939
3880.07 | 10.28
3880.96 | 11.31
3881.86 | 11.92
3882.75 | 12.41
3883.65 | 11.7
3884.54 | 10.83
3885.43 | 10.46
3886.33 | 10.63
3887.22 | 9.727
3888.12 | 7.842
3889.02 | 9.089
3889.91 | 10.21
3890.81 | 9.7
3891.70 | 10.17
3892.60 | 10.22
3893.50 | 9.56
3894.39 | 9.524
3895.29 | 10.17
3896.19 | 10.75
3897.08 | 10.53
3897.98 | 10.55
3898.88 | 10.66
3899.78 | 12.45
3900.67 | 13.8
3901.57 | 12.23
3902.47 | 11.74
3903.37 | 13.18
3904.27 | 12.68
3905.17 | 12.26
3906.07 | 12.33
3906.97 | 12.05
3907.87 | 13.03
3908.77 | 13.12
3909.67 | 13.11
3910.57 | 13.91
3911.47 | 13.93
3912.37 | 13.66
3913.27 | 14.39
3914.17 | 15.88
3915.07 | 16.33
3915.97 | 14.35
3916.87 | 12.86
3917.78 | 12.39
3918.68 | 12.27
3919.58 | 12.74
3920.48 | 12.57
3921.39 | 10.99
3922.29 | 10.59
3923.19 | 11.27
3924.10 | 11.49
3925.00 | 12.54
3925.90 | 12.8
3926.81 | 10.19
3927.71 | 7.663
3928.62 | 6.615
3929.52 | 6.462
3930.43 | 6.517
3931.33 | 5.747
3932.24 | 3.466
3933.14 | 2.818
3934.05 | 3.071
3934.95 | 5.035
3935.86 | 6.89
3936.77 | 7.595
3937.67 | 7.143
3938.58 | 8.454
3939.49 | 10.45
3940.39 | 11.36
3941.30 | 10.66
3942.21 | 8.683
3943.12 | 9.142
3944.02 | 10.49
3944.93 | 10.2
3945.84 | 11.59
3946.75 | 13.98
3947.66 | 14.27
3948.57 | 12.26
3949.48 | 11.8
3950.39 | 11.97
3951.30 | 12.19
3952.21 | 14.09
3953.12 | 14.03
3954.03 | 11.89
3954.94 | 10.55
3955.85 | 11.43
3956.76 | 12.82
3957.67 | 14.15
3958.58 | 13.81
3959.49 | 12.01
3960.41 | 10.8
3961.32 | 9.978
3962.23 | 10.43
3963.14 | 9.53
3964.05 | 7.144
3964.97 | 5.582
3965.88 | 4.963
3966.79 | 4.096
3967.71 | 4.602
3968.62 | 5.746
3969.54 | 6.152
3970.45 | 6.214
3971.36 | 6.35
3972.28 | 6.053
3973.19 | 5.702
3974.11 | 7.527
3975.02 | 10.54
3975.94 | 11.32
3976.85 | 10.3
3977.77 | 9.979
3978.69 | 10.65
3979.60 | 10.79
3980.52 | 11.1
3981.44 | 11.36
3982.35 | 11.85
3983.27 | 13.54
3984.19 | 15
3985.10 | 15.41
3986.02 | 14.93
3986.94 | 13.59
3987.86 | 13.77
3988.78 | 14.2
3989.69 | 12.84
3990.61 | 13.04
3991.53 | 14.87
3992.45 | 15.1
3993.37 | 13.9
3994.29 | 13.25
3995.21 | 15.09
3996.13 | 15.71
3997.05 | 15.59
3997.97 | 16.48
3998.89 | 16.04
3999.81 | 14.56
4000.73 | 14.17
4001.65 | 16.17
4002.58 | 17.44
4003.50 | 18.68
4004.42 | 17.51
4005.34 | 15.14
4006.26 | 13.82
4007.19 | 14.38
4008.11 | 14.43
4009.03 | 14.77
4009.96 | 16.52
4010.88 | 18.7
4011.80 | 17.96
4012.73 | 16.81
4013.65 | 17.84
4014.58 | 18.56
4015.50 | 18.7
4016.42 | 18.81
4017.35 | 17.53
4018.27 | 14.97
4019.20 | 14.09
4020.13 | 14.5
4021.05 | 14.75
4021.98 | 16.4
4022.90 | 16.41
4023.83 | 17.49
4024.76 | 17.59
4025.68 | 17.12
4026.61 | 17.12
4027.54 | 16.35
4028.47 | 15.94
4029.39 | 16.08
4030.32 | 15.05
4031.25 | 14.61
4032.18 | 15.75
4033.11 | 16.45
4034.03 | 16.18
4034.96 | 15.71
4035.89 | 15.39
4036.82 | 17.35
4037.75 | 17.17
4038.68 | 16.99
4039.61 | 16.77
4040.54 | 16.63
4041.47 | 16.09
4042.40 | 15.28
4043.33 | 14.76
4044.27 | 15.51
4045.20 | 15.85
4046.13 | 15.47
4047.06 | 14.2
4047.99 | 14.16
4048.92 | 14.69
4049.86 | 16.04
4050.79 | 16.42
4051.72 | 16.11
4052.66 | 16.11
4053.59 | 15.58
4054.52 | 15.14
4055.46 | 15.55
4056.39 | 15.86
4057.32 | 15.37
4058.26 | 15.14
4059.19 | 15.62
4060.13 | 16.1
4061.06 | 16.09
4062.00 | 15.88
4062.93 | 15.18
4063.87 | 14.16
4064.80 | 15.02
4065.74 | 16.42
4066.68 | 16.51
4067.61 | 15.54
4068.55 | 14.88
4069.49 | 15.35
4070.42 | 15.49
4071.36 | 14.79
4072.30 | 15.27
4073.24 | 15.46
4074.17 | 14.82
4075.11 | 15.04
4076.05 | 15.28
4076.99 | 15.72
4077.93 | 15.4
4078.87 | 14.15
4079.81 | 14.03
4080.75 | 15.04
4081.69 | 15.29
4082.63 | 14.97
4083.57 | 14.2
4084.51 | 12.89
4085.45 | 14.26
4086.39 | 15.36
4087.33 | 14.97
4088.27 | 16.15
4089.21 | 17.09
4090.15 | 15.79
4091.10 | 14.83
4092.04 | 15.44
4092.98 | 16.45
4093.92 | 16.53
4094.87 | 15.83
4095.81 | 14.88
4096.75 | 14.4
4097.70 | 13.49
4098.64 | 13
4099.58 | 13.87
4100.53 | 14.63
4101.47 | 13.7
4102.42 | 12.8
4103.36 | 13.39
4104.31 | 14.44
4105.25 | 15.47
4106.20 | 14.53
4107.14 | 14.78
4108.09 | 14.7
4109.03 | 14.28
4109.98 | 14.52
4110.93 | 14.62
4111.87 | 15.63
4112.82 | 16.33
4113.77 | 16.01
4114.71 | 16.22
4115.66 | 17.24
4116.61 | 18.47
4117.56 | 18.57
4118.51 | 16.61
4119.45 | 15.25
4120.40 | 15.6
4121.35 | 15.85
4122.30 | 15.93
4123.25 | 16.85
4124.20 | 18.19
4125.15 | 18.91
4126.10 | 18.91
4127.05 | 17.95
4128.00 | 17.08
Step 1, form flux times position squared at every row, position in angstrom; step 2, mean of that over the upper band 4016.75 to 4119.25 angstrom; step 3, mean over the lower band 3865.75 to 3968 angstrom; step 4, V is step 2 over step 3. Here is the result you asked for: 1.5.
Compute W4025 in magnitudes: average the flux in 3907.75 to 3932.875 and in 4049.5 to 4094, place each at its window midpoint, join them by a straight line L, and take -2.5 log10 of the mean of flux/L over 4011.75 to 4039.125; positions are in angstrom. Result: -0.17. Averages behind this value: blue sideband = 11.4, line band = 16.5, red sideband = 15.4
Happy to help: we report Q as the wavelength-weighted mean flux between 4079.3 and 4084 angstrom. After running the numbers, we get 14.7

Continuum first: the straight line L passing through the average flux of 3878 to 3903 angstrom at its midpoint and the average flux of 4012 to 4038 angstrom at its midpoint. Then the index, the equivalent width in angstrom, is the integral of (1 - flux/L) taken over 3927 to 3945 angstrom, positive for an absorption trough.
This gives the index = 7.5 angstrom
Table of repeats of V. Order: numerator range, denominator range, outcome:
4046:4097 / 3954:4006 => 1.36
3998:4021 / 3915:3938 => 1.85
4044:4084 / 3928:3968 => 1.74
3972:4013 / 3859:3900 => 1.32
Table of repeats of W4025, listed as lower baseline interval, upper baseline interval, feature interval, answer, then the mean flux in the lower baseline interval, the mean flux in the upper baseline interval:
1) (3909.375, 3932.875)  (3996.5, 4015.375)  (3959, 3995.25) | 0.373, 11.3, 16.3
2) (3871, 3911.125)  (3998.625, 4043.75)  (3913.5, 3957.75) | 0.236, 11.4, 16.3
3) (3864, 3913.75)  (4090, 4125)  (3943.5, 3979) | 0.281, 11.6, 15.4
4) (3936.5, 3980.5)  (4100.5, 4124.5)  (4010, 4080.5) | -0.220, 9.84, 15.6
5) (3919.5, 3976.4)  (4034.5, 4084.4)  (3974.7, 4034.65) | -0.206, 9.33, 15.5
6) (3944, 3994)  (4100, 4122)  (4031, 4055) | -0.190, 11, 15.4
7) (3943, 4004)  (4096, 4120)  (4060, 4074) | -0.103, 11.7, 15.1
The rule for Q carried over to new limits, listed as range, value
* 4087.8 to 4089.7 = 16.6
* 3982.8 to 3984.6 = 14.2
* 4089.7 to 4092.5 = 15.3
